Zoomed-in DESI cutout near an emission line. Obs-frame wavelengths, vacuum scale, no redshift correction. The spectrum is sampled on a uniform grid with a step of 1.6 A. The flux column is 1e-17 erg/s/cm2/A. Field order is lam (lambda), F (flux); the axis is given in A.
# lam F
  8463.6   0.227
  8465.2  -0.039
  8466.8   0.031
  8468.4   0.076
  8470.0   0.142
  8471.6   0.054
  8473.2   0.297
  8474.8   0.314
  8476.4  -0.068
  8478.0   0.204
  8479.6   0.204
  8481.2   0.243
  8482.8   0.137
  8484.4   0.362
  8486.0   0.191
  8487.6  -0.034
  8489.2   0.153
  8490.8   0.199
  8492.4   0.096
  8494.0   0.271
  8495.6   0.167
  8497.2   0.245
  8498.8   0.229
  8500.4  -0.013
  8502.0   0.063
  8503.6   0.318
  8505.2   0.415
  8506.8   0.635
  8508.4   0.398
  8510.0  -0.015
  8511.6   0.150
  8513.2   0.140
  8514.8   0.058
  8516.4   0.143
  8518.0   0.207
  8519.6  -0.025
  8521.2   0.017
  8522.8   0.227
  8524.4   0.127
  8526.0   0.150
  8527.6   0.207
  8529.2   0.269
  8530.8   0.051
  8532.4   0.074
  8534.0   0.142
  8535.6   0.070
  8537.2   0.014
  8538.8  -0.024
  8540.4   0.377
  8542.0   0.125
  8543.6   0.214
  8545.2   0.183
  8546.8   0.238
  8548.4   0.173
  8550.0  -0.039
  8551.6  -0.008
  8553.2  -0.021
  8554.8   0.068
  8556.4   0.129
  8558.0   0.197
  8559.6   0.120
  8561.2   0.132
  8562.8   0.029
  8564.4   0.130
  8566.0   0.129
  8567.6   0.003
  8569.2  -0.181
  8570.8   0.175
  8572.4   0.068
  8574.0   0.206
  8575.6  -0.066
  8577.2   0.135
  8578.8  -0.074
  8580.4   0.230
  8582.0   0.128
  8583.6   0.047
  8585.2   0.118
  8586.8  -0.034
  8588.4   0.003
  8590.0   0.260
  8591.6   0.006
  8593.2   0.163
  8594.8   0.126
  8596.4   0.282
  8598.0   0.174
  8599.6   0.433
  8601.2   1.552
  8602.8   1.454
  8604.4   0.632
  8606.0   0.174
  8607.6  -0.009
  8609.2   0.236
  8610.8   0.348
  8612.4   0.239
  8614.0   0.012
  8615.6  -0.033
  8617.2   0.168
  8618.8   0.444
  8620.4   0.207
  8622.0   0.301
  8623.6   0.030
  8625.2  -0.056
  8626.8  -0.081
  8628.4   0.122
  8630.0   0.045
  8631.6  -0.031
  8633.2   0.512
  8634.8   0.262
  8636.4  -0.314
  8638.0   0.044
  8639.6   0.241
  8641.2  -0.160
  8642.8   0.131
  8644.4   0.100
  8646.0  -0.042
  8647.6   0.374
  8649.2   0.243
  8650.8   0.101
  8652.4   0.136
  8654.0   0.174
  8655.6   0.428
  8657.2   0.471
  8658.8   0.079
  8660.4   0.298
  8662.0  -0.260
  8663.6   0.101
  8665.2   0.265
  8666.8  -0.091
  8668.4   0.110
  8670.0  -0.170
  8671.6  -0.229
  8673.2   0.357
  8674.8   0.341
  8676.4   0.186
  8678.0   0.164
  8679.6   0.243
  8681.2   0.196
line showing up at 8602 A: H-beta 4861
